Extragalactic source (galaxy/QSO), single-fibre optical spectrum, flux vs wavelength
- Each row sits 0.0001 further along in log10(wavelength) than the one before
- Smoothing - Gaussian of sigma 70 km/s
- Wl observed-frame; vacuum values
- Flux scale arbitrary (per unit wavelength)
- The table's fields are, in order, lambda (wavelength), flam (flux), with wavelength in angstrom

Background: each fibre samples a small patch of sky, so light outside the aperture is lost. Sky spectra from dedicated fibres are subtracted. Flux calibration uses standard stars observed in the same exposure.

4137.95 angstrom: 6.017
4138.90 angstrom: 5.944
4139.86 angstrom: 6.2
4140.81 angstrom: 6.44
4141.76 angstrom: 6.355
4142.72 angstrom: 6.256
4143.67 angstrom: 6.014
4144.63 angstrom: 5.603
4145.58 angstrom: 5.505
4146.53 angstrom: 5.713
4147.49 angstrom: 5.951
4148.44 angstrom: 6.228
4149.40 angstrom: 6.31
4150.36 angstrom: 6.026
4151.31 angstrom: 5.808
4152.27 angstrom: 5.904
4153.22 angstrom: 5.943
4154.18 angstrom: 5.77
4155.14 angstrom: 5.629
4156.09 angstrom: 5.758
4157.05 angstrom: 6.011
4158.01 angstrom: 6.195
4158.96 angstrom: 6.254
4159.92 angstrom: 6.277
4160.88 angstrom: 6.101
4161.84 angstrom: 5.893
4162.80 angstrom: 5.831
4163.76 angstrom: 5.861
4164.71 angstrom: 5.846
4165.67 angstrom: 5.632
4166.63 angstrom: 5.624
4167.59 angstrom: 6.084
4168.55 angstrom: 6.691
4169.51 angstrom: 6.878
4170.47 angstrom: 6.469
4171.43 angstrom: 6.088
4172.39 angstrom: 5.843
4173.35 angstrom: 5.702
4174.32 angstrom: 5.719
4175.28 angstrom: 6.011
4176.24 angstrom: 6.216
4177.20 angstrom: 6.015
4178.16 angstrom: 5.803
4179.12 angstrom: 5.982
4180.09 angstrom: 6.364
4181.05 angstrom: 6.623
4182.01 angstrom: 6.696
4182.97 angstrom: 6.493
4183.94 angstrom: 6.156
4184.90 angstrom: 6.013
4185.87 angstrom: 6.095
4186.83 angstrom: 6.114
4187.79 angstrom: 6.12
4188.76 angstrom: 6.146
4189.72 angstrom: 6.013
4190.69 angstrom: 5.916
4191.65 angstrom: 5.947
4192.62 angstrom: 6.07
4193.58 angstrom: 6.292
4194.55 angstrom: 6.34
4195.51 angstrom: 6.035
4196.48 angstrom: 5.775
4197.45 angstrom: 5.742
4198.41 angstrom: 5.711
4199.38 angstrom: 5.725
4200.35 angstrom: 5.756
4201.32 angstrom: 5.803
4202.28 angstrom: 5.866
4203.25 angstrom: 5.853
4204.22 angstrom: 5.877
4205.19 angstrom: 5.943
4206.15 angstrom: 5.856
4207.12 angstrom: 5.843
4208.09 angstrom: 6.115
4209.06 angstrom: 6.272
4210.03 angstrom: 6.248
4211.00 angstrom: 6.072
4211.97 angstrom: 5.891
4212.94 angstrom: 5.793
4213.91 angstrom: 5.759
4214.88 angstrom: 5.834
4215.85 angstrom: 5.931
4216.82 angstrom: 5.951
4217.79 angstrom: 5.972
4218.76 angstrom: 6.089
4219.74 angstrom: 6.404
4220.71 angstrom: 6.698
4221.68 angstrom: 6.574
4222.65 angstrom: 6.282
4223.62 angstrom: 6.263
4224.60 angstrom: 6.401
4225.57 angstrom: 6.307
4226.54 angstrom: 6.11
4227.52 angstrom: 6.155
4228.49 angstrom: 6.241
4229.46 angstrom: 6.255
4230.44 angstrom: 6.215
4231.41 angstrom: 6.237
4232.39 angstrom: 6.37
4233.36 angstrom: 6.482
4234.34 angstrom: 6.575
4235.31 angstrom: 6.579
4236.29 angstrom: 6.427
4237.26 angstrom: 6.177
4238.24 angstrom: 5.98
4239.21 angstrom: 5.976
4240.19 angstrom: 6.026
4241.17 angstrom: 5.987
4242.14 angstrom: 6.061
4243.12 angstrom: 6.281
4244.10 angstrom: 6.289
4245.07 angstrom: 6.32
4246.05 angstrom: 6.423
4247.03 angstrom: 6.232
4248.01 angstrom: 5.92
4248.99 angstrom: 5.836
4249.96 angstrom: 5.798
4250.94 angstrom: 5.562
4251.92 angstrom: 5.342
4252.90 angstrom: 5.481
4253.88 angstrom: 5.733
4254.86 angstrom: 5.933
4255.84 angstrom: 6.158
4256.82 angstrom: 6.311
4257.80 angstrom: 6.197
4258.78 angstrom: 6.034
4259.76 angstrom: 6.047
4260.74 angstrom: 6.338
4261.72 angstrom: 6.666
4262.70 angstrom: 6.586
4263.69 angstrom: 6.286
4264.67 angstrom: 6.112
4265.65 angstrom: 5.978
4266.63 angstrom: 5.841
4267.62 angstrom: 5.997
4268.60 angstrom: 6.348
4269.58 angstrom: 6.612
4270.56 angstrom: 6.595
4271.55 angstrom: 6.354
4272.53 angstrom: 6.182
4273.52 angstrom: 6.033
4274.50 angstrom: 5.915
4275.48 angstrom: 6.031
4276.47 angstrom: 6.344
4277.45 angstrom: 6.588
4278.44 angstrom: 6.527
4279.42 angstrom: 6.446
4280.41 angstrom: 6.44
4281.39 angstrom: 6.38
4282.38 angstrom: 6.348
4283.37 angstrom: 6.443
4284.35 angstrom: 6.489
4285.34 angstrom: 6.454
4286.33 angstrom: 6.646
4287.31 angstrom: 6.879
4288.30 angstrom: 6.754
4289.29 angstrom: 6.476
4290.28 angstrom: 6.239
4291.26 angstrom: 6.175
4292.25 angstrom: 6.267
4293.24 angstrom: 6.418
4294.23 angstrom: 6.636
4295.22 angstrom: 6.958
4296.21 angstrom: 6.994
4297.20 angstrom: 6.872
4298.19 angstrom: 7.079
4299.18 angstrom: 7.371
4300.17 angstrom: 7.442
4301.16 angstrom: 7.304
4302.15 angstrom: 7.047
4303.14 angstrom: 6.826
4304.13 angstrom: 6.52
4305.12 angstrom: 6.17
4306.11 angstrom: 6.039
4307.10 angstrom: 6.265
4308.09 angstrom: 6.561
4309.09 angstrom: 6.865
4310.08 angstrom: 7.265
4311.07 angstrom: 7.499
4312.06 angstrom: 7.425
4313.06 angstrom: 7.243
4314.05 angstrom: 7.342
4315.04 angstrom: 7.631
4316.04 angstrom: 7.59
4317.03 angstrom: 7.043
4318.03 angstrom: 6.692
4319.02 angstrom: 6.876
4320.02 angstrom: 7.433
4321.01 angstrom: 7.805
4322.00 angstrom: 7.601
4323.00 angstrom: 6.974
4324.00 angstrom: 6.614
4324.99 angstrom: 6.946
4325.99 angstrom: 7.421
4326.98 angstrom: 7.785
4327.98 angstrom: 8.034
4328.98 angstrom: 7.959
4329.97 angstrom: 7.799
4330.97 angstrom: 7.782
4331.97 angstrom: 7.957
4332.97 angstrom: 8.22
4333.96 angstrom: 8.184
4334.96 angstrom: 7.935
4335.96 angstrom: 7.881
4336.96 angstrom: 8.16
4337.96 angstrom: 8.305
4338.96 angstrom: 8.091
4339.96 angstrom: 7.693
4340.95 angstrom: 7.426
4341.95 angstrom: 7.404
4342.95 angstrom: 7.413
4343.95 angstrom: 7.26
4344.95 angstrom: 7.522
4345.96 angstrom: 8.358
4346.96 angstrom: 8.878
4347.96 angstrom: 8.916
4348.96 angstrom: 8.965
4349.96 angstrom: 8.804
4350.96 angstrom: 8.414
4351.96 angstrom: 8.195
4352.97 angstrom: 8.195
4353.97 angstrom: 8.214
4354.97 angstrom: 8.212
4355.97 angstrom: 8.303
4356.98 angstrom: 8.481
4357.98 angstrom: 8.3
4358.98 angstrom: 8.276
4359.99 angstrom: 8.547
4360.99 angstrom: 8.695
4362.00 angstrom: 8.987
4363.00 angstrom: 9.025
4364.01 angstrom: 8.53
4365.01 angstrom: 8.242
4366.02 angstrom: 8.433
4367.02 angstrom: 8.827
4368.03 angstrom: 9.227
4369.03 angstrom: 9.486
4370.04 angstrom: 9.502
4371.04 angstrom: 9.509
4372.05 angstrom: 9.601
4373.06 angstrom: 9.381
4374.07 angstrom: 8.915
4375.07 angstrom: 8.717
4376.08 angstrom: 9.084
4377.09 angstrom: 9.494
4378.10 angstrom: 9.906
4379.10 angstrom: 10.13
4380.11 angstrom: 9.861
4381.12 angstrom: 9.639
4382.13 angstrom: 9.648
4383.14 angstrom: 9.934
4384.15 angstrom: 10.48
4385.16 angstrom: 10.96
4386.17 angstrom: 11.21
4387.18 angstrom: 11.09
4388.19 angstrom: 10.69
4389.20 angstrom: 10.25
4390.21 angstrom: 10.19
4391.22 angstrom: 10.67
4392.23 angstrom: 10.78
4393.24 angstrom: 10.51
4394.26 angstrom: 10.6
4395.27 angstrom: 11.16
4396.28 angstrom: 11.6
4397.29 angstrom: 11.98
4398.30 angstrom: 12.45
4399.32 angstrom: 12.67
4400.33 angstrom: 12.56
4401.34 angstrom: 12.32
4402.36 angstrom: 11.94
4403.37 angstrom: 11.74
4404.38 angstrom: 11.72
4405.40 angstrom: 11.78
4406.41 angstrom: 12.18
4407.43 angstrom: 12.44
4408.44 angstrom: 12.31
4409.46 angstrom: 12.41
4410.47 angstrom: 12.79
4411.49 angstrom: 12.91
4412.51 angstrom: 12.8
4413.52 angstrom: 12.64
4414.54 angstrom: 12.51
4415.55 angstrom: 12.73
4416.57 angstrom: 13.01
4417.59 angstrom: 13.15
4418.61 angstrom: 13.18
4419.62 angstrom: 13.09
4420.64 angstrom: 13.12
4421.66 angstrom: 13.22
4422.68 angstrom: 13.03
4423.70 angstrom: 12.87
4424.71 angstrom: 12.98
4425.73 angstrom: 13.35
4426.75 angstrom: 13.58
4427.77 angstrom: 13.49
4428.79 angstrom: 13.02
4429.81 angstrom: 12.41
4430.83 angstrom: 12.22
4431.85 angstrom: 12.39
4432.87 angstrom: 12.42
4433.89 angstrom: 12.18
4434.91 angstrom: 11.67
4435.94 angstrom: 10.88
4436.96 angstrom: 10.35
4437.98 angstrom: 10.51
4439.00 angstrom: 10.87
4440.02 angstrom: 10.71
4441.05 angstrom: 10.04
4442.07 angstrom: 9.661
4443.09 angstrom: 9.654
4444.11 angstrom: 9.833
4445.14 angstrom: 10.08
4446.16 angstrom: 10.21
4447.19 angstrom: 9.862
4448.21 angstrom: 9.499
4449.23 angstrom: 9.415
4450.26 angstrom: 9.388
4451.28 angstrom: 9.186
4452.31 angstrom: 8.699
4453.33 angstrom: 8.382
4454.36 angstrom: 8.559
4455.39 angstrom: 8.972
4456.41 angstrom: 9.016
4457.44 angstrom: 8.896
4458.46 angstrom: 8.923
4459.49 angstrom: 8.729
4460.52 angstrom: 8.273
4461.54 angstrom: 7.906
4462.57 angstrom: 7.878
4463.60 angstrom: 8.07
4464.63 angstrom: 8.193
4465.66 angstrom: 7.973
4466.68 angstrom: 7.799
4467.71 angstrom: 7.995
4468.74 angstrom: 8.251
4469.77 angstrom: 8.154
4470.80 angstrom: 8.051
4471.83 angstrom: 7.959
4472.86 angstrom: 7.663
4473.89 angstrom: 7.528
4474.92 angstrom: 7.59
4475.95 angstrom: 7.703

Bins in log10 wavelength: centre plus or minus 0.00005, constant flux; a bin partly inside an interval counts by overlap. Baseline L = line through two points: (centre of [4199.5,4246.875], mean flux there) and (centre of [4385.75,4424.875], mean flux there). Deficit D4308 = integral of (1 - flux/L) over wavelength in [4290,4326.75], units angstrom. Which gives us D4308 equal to 8.03 angstrom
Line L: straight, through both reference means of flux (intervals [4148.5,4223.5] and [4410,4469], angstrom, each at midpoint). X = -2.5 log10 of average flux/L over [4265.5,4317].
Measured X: 0.20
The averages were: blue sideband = 6.04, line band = 6.65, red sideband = 10.8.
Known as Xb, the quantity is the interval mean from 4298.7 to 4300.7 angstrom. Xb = 7.41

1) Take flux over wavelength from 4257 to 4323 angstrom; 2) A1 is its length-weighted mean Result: 6.65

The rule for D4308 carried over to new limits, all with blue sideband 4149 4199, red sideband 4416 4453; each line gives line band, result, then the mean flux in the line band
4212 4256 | 7.06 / 6.12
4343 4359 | 2.34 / 8.31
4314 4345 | 5.65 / 7.59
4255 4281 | 5.65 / 6.27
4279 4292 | 2.95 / 6.47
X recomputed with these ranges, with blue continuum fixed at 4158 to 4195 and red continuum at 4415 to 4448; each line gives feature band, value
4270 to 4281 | 0.30 mag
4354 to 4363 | 0.20 mag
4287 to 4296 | 0.31 mag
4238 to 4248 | 0.23 mag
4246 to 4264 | 0.29 mag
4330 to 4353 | 0.21 mag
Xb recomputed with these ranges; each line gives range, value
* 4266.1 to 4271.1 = 6.27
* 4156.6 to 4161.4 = 6.16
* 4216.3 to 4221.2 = 6.22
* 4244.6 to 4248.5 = 6.21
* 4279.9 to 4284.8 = 6.42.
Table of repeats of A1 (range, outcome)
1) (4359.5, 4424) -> 11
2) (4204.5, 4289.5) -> 6.2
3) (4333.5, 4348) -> 7.93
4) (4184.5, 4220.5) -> 5.98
